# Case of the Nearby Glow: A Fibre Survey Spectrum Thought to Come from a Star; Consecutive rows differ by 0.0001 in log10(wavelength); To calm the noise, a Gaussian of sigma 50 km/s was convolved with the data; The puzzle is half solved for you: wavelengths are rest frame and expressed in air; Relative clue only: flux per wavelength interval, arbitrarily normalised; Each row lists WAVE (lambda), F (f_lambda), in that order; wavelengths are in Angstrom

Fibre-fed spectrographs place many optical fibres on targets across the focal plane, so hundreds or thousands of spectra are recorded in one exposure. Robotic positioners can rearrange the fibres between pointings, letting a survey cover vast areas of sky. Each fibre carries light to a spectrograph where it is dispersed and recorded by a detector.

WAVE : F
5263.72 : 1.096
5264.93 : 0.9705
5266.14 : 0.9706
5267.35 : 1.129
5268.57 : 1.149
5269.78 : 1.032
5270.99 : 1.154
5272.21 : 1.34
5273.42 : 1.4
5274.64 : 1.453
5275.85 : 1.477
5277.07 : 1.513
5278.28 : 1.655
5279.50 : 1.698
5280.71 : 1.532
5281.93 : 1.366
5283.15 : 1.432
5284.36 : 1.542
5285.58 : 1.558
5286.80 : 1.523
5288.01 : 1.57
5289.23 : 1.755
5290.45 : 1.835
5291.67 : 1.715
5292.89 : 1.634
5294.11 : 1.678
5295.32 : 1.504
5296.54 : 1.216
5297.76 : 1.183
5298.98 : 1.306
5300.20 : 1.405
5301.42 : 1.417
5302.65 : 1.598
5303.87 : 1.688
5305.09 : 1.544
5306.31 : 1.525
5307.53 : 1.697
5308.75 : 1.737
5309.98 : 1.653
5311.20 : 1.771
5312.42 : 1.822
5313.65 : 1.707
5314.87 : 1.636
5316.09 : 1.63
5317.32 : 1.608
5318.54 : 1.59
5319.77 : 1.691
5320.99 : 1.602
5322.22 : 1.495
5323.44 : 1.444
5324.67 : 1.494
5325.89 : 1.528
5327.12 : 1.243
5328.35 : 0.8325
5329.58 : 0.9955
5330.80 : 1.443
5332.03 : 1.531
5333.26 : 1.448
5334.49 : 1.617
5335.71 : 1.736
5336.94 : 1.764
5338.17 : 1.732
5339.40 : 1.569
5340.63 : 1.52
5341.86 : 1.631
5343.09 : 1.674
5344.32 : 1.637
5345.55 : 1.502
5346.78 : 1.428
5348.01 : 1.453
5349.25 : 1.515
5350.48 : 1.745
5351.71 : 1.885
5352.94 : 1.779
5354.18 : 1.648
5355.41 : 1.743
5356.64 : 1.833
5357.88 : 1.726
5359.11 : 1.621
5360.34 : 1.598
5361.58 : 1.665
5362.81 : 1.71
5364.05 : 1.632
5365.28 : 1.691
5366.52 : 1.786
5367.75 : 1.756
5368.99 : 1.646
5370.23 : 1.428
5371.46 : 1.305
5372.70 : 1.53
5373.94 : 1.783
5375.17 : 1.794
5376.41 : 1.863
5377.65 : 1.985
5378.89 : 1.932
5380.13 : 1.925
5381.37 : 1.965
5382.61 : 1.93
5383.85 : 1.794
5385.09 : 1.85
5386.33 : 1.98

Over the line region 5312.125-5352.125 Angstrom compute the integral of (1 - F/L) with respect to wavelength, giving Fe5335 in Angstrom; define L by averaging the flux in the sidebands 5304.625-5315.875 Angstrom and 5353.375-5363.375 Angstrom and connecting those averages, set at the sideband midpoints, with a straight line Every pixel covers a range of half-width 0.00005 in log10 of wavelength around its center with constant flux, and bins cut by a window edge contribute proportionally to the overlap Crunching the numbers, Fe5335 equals 3.3 Angstrom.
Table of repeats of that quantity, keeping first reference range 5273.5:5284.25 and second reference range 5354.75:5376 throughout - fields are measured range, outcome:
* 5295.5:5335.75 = 1.8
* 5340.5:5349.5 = 0.4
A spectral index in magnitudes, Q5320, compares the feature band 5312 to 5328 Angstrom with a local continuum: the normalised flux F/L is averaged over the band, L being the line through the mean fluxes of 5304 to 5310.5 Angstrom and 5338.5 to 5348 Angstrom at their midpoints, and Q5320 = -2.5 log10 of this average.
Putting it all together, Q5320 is 0.03 mag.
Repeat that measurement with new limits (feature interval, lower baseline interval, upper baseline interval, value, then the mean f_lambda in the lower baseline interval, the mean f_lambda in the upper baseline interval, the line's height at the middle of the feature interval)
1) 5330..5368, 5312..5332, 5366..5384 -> -0.01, 1.48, 1.76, 1.62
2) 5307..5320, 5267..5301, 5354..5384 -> -0.09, 1.46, 1.73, 1.55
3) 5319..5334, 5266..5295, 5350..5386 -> 0.16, 1.47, 1.74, 1.62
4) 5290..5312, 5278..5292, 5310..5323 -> 0.04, 1.59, 1.65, 1.62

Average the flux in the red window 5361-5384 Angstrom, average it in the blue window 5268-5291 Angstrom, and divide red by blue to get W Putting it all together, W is 1.18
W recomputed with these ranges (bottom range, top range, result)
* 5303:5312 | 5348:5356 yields 1.02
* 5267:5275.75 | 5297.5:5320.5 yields 1.27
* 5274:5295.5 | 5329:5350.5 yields 0.98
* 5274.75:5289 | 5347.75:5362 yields 1.10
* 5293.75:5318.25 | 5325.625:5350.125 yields 0.95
